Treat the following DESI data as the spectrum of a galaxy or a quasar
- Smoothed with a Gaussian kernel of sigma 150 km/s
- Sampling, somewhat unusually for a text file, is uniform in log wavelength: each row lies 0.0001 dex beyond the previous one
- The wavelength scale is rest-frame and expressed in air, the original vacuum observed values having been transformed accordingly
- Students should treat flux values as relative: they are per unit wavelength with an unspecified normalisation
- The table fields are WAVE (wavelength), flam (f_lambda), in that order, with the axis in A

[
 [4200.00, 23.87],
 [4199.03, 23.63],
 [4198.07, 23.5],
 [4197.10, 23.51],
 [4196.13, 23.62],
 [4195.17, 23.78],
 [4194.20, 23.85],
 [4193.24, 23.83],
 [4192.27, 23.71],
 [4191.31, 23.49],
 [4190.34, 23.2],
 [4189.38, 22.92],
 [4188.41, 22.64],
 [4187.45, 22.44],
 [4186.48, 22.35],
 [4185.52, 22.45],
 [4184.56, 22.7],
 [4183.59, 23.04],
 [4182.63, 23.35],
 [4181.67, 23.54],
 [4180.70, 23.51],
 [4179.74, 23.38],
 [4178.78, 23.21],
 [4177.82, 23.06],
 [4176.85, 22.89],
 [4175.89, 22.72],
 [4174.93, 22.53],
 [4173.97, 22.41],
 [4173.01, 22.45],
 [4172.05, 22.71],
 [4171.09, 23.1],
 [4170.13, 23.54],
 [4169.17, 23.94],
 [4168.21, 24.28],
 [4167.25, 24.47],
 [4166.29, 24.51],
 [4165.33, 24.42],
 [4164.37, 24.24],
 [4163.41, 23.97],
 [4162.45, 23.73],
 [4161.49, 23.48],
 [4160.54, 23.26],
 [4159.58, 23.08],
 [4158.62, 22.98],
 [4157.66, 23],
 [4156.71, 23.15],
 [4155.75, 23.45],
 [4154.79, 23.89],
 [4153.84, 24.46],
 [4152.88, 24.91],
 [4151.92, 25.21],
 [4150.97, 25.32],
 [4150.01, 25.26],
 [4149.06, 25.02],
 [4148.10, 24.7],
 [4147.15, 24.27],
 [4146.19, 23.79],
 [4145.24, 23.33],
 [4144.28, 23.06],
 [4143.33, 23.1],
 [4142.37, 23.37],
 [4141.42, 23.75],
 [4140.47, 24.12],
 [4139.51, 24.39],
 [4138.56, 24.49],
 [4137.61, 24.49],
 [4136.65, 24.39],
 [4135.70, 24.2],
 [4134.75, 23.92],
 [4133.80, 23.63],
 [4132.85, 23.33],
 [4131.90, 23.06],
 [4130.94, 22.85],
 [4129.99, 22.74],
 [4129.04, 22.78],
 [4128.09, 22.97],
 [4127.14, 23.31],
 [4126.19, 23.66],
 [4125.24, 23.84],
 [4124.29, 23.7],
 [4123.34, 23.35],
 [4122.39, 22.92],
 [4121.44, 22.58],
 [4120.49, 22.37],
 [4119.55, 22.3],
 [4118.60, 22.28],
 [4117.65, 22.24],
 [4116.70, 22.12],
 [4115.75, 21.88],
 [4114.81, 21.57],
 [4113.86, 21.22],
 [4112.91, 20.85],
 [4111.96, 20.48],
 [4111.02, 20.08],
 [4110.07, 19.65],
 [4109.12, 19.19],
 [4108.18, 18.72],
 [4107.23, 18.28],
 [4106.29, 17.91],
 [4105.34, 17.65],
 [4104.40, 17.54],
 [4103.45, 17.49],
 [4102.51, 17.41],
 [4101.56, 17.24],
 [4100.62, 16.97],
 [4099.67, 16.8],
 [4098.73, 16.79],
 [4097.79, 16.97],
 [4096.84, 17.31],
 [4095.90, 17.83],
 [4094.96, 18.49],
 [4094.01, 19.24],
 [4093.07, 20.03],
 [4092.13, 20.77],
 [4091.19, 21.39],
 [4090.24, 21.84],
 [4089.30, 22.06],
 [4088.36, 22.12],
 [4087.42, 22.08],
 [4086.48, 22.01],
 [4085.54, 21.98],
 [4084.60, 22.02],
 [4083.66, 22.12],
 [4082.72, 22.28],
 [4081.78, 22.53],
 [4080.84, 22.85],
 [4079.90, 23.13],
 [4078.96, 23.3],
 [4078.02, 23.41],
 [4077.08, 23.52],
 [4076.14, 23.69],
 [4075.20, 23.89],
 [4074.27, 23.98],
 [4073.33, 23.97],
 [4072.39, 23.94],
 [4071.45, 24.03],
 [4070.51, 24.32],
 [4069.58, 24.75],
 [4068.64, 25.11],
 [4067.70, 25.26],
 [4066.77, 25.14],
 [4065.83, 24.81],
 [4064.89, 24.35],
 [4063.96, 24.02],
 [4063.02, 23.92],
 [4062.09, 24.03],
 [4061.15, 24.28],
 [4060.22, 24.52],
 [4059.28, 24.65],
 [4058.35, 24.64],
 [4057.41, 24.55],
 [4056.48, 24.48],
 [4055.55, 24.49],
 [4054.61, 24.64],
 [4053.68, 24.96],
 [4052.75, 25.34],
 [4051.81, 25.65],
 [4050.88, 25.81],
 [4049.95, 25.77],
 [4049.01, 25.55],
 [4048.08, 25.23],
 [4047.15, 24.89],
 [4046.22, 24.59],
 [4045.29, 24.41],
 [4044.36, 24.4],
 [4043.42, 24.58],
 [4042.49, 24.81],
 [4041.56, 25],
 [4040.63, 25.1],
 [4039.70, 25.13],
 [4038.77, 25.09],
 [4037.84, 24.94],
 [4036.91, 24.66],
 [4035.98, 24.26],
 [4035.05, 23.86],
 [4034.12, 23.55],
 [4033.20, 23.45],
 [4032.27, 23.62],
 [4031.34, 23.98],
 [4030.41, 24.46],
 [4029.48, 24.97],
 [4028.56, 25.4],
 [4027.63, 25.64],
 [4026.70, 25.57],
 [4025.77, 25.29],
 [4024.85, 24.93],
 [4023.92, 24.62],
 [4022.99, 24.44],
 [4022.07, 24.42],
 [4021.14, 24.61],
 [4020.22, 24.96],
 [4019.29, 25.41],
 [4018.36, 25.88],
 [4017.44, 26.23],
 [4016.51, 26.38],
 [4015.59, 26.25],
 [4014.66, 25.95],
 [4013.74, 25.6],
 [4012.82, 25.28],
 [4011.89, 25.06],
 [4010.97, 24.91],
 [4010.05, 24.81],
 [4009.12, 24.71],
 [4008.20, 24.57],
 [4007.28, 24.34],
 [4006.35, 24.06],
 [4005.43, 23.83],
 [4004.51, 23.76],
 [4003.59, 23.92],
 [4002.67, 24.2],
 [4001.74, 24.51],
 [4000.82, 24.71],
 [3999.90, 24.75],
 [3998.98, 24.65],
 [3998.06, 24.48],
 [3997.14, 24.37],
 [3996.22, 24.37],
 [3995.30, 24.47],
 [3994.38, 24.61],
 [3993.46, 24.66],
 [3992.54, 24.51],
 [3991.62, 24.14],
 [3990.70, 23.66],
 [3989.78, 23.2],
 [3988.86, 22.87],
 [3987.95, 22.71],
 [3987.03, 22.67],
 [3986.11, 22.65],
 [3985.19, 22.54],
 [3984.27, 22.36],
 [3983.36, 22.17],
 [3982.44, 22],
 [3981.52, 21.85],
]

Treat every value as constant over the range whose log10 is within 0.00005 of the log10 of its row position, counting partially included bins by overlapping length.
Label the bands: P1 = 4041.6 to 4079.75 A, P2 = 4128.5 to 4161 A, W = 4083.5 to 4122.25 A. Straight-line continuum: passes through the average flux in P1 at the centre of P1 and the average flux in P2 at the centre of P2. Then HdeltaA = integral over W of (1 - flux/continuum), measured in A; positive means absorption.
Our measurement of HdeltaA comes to 6.7 A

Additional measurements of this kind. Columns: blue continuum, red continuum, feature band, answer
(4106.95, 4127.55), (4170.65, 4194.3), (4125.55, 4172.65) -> -3.1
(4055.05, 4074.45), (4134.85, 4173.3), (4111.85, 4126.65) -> 1.1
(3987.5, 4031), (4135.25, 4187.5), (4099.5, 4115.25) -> 3.4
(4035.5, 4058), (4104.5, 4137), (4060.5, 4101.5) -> 2.5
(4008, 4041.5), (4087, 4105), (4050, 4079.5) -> -3.9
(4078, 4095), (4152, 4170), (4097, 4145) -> 2.8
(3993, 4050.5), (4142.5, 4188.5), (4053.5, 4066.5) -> 0.0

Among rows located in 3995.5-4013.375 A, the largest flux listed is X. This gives 25.28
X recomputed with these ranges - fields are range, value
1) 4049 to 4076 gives 25.81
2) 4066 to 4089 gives 25.26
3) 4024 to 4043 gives 25.64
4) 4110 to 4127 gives 23.84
